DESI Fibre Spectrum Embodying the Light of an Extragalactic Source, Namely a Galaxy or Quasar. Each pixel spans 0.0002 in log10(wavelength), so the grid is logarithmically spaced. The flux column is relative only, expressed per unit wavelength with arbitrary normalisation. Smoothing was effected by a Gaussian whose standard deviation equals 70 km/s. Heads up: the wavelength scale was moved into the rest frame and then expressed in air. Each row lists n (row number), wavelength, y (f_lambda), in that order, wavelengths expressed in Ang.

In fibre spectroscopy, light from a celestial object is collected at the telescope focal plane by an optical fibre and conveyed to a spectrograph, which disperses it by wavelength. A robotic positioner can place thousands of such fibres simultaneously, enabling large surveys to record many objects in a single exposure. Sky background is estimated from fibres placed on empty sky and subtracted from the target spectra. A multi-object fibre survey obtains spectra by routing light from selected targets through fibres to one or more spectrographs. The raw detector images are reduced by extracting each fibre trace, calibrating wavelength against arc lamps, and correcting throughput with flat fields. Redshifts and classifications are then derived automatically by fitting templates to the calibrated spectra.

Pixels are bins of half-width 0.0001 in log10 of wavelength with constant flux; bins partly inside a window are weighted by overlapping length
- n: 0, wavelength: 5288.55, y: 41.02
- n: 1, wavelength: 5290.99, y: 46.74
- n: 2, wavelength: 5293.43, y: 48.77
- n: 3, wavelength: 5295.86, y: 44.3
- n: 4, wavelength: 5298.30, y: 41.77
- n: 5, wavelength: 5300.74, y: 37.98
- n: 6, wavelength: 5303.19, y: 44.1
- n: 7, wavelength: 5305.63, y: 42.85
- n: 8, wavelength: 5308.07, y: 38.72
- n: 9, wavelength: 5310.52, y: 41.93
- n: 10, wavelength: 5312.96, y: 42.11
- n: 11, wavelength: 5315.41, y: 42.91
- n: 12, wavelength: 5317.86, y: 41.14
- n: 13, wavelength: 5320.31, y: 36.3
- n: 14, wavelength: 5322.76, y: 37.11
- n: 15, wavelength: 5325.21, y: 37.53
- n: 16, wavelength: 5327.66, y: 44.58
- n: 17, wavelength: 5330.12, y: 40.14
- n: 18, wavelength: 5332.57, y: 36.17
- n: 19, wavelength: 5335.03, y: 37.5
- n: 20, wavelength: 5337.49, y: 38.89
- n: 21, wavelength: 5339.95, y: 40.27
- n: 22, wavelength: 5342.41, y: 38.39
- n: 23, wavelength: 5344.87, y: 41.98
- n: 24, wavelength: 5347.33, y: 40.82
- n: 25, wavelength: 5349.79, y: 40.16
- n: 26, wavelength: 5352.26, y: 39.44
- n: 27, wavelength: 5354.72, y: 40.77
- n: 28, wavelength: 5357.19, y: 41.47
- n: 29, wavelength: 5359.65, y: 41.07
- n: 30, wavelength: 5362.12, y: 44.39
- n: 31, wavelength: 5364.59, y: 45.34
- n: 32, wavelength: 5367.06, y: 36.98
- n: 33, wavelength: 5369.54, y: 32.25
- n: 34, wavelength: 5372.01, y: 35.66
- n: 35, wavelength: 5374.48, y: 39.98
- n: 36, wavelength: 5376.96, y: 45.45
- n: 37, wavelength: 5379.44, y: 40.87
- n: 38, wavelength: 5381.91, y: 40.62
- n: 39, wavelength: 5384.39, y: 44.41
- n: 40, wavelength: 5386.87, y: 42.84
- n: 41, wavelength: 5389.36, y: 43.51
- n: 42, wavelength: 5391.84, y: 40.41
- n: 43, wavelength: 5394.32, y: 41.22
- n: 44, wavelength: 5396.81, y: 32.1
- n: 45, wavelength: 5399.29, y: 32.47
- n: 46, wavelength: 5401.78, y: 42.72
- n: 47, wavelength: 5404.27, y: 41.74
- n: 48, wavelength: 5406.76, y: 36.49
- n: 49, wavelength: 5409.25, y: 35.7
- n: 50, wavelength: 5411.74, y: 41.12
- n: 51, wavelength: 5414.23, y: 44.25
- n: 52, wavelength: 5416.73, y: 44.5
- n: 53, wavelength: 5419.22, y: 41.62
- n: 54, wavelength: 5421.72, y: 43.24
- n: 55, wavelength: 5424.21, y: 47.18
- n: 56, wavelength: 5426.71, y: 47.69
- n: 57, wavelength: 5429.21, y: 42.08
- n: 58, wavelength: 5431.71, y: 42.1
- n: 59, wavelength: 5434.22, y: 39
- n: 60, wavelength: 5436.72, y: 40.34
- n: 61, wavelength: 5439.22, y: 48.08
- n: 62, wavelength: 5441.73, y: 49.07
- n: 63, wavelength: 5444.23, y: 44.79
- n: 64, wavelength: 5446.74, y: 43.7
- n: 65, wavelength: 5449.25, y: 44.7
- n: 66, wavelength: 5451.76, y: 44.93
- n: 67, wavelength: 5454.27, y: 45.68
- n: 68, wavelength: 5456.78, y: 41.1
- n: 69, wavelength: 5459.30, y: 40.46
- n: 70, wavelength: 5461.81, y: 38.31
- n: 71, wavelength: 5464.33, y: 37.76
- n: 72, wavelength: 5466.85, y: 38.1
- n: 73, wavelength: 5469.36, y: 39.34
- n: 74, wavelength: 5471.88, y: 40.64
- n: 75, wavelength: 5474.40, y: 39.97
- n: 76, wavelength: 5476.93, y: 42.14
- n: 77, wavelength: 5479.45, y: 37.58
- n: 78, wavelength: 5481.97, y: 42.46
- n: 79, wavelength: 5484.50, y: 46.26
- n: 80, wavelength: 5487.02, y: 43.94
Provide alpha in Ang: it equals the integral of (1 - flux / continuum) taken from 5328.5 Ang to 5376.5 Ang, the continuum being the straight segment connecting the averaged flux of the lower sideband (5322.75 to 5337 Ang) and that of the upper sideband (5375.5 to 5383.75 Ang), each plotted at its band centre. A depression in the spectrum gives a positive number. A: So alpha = 1.0 Ang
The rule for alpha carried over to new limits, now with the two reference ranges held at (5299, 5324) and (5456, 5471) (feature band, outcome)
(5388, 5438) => -1.74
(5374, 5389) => -1.00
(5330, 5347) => 0.51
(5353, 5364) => -0.52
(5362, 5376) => 0.42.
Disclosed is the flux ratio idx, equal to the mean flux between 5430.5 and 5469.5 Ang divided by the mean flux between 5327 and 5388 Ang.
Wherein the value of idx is 1.05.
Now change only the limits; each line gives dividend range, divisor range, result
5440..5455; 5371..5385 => 1.11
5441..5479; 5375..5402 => 1.03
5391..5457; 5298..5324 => 1.04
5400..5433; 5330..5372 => 1.06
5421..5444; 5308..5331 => 1.10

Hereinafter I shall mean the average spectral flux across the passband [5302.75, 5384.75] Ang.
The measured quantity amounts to 40.3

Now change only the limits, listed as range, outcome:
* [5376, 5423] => 40.8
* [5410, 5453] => 43.9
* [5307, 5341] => 39.7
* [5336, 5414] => 40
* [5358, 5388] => 40.8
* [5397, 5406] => 38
